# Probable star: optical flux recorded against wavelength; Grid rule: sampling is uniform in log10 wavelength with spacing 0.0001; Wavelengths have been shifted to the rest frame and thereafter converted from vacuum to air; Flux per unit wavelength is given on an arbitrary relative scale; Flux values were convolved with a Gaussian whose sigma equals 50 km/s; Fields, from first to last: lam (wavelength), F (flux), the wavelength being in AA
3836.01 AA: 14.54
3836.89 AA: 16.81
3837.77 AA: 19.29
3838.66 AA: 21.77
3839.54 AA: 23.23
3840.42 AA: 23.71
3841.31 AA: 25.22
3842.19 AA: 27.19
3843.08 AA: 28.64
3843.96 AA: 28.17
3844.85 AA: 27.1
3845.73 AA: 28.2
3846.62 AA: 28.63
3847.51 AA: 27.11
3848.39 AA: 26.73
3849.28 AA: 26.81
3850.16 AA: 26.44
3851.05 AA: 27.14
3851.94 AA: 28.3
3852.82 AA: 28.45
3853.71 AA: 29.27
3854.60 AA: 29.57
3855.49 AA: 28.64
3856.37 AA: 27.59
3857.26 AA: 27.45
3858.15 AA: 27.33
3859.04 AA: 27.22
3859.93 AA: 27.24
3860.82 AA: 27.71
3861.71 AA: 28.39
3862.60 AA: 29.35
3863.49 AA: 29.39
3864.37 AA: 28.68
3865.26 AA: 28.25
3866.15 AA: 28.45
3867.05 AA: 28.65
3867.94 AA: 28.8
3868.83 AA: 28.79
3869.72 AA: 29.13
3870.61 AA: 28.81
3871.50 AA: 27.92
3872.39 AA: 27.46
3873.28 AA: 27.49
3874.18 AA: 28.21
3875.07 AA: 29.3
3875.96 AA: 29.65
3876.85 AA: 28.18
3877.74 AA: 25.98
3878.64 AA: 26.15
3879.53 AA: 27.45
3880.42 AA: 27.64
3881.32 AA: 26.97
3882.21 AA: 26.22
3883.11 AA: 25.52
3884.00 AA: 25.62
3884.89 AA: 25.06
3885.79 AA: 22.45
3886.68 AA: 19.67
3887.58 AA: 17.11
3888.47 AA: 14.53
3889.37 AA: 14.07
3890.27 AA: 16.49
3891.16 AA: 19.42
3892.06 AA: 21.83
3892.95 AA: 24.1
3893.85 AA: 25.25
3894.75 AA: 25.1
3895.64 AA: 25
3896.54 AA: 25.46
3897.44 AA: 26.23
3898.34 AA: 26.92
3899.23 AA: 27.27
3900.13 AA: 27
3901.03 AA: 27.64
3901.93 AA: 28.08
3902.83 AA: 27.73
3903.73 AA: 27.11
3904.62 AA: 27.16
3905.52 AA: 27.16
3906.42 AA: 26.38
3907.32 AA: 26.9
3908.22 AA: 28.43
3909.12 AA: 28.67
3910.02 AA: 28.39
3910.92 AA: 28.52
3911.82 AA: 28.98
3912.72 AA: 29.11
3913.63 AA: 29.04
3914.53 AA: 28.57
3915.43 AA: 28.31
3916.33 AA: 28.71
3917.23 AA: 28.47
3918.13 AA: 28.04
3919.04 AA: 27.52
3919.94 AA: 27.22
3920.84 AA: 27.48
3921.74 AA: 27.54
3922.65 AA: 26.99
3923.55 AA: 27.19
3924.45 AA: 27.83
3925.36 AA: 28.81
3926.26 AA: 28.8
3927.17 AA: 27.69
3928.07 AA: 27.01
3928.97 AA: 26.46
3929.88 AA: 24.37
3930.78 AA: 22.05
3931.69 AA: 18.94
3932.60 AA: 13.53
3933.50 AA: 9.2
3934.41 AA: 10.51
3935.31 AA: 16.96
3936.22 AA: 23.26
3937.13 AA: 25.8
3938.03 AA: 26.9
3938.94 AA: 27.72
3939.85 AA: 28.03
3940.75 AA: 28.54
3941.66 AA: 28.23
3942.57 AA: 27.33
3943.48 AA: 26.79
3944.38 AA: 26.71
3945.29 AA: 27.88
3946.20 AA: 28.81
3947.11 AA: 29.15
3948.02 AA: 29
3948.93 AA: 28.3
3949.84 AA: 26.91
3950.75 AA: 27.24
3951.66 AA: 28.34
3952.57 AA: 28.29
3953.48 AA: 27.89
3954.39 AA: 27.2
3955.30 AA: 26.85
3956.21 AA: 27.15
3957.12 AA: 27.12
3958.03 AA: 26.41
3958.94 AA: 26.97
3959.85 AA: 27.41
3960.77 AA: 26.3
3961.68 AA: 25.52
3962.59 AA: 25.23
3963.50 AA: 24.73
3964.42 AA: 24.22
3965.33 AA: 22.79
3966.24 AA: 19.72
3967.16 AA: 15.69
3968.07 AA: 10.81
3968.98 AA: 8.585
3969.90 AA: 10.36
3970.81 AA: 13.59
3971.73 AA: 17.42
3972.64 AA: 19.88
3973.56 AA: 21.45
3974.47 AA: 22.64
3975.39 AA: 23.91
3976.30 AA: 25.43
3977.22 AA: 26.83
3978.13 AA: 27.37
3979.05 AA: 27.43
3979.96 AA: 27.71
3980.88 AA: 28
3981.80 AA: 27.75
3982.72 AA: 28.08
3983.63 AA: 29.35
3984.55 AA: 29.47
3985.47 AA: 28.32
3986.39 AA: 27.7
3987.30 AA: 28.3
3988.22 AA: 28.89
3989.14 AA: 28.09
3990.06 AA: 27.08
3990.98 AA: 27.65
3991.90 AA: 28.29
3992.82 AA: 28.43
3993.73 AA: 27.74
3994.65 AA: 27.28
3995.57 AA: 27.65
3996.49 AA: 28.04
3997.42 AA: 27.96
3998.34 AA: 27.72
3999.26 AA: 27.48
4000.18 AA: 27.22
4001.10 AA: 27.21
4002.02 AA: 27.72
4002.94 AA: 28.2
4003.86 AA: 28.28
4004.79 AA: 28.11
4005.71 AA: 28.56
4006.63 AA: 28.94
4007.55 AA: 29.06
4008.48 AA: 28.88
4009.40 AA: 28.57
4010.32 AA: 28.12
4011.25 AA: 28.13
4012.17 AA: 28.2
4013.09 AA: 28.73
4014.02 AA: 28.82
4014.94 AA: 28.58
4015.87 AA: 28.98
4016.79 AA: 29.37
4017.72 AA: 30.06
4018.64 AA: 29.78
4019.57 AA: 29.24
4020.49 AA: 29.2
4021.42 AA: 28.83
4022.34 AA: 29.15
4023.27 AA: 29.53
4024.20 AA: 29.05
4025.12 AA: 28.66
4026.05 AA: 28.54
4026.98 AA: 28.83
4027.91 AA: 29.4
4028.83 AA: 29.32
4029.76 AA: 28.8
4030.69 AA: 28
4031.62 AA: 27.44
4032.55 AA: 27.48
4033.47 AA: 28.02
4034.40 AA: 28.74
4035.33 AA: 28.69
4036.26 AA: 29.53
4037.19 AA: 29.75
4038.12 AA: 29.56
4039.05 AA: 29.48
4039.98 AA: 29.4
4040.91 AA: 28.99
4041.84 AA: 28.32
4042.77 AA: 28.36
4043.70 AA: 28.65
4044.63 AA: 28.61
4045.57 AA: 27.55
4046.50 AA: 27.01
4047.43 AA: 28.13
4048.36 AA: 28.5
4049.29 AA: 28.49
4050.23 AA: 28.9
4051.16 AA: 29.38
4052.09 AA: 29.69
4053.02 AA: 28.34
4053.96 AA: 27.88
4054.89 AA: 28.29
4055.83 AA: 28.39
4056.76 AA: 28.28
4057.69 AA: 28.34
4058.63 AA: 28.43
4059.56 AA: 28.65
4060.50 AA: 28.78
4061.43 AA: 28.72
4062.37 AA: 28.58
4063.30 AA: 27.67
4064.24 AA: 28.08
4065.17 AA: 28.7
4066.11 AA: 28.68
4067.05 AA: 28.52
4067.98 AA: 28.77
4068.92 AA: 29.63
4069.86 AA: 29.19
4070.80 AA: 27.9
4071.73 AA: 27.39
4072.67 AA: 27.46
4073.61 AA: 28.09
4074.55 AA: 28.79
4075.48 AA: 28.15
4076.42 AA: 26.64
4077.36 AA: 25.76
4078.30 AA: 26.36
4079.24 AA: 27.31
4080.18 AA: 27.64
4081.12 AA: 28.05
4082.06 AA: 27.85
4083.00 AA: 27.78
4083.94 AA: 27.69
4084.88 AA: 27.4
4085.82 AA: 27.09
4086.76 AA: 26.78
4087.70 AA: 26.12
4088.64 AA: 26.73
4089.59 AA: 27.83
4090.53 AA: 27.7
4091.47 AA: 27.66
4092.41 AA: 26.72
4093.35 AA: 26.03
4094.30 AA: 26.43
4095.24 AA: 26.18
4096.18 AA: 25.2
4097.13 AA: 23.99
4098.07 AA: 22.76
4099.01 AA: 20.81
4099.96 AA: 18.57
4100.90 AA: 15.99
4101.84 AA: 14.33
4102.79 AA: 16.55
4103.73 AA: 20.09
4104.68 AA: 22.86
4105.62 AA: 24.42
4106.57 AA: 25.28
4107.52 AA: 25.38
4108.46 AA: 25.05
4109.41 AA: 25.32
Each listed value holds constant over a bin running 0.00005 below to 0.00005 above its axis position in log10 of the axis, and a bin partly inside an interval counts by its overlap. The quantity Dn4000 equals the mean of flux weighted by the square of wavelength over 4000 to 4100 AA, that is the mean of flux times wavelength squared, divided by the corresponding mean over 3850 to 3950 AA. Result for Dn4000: 1.2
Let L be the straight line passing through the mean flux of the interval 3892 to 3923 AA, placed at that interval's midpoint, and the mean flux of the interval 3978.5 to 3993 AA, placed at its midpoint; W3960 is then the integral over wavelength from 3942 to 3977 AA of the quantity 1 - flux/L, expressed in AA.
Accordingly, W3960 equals 4.85 AA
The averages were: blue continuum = 27.3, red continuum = 28.1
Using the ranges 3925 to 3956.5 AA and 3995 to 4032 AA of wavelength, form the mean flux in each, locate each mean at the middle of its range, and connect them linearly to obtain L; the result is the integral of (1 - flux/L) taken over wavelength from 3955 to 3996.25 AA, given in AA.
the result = 3.5 AA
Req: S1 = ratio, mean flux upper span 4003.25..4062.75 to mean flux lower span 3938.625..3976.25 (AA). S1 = 1.18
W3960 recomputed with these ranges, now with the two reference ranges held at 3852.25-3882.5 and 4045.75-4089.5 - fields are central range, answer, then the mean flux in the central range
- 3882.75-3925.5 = 3.60 AA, 25.7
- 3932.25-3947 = 2.29 AA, 23.7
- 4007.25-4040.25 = -0.99 AA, 28.9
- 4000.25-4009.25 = -0.08 AA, 28.3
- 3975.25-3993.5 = 0.19 AA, 27.8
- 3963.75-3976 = 4.40 AA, 18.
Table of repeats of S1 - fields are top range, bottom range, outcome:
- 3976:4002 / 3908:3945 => 1.08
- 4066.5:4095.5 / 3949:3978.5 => 1.19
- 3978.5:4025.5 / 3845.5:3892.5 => 1.08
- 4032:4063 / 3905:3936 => 1.12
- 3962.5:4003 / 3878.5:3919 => 0.97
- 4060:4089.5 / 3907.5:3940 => 1.09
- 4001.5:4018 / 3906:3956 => 1.09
